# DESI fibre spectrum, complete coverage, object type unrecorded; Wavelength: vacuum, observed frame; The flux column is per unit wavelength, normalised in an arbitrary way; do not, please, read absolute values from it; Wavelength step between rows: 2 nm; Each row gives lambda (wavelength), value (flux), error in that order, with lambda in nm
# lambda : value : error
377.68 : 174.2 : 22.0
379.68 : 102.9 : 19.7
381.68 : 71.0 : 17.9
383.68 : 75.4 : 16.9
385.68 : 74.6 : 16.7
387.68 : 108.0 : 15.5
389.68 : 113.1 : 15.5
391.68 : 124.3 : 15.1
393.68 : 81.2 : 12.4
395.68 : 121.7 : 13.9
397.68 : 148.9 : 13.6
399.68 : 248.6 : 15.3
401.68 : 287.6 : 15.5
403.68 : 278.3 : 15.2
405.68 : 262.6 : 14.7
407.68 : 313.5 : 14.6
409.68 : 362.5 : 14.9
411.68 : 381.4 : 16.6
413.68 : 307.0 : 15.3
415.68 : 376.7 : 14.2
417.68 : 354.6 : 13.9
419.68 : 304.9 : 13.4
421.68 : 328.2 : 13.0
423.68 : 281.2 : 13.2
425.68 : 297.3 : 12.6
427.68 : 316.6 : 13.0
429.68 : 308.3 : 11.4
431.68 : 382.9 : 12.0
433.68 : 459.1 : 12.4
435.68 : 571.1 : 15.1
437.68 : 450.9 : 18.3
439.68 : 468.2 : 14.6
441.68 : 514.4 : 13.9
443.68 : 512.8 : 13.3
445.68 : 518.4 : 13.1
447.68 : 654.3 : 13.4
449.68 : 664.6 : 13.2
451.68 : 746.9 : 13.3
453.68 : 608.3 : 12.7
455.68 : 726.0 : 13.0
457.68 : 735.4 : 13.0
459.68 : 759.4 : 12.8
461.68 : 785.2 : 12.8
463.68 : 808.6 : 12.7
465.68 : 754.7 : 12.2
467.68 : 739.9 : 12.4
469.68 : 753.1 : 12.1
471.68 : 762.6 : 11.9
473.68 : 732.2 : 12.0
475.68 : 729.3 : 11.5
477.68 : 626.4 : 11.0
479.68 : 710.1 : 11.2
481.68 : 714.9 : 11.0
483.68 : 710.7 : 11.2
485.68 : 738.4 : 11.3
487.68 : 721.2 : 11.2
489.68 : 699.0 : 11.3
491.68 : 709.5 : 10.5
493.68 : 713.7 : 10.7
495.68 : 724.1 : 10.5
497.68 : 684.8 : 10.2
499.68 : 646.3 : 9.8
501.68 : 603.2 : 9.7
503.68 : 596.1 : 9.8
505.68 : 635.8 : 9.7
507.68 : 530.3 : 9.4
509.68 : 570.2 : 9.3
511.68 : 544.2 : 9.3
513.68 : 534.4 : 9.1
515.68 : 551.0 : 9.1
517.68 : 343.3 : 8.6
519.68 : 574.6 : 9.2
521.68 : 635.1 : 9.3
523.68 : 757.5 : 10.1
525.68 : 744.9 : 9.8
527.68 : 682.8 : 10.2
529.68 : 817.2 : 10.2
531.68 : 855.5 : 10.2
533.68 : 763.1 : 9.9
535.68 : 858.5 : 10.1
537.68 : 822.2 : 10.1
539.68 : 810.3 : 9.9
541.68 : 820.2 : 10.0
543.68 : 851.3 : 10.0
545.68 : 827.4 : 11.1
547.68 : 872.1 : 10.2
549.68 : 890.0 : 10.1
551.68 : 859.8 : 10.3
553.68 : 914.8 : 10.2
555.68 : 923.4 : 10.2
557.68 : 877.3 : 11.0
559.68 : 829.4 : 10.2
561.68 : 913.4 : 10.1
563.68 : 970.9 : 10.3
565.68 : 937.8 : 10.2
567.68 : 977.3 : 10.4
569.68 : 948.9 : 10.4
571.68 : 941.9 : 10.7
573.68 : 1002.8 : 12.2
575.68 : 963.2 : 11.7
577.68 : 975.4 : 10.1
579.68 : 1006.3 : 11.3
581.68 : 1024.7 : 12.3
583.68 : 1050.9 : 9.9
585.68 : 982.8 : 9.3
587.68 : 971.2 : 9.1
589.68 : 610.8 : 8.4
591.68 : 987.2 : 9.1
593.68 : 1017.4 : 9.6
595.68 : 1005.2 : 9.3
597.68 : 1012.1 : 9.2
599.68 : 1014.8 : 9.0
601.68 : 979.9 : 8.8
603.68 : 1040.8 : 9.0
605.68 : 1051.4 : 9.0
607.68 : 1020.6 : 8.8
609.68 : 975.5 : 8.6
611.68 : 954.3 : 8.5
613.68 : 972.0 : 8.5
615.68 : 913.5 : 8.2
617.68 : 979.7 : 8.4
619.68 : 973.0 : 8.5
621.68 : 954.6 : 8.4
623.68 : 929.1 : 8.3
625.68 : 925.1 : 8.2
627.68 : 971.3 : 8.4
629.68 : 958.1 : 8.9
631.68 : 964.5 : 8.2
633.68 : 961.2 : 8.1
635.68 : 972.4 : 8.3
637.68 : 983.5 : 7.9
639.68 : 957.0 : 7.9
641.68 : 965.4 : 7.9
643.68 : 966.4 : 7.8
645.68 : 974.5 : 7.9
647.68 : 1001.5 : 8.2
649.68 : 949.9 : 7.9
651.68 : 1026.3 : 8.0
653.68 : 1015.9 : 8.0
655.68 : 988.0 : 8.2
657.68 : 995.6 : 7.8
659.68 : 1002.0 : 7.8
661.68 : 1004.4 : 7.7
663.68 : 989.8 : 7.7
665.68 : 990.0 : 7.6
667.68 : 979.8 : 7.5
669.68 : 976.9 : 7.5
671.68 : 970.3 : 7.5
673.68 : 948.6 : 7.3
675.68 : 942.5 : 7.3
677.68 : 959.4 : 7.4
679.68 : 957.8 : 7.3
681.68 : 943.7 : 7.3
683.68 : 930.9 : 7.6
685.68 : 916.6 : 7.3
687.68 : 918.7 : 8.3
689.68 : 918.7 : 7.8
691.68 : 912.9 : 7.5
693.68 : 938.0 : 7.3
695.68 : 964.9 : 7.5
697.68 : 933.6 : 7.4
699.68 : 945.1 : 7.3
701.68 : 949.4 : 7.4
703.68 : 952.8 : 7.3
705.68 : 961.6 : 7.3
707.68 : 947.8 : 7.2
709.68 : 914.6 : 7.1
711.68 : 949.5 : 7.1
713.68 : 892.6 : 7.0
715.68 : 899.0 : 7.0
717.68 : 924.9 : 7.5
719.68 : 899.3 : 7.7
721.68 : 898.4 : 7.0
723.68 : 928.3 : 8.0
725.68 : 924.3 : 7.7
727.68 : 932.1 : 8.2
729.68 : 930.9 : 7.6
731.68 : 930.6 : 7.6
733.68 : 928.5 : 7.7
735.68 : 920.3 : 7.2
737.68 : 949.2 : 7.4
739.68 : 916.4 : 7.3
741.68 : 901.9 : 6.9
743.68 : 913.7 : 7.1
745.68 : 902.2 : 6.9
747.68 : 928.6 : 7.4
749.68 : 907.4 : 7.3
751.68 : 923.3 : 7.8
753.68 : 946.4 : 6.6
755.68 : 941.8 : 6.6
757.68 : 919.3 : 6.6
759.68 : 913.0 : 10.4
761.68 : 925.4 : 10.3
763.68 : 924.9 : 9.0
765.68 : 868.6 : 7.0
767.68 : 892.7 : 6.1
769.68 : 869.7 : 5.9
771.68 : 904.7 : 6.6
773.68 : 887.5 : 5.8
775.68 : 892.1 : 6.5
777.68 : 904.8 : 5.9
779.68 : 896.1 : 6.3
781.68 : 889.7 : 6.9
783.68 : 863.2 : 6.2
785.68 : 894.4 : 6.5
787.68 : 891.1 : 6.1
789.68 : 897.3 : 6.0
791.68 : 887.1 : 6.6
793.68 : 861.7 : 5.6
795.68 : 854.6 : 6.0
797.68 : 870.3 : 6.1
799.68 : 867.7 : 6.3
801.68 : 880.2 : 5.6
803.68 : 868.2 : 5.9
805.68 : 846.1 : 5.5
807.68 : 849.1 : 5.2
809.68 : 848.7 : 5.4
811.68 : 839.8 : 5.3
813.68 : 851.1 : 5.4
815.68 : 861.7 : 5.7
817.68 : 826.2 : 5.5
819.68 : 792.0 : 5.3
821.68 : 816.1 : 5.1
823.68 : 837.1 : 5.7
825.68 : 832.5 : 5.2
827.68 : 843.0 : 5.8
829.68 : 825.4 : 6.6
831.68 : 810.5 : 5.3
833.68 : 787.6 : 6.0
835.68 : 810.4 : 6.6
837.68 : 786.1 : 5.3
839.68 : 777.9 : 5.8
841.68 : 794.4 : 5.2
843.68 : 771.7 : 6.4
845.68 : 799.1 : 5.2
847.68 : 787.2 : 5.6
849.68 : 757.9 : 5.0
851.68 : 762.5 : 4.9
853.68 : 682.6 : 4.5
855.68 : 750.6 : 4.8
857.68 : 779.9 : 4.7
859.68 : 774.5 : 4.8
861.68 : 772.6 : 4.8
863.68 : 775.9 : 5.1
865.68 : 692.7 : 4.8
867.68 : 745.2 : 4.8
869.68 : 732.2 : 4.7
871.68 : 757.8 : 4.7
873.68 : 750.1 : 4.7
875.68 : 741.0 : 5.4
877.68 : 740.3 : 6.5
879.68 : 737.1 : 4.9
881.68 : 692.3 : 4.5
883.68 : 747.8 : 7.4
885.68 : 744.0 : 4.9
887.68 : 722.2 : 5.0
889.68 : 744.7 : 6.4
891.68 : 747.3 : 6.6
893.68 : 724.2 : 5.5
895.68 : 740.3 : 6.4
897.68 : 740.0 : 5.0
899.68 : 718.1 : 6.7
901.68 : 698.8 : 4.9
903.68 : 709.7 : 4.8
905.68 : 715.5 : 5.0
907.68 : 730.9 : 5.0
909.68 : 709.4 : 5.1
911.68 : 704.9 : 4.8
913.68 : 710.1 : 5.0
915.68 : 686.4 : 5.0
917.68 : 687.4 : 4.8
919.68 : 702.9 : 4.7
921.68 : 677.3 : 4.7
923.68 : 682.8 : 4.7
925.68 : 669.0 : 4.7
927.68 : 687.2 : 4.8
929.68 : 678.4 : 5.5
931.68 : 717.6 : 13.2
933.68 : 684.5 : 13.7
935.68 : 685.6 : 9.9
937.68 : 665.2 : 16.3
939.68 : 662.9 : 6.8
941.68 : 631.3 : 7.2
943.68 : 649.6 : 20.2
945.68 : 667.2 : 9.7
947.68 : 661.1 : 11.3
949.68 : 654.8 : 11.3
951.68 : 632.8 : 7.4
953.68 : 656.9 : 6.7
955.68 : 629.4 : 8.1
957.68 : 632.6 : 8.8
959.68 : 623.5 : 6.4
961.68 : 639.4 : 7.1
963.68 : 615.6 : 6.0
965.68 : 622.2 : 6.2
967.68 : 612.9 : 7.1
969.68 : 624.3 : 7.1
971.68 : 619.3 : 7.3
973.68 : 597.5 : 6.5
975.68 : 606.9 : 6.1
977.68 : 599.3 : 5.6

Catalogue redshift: 0.00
